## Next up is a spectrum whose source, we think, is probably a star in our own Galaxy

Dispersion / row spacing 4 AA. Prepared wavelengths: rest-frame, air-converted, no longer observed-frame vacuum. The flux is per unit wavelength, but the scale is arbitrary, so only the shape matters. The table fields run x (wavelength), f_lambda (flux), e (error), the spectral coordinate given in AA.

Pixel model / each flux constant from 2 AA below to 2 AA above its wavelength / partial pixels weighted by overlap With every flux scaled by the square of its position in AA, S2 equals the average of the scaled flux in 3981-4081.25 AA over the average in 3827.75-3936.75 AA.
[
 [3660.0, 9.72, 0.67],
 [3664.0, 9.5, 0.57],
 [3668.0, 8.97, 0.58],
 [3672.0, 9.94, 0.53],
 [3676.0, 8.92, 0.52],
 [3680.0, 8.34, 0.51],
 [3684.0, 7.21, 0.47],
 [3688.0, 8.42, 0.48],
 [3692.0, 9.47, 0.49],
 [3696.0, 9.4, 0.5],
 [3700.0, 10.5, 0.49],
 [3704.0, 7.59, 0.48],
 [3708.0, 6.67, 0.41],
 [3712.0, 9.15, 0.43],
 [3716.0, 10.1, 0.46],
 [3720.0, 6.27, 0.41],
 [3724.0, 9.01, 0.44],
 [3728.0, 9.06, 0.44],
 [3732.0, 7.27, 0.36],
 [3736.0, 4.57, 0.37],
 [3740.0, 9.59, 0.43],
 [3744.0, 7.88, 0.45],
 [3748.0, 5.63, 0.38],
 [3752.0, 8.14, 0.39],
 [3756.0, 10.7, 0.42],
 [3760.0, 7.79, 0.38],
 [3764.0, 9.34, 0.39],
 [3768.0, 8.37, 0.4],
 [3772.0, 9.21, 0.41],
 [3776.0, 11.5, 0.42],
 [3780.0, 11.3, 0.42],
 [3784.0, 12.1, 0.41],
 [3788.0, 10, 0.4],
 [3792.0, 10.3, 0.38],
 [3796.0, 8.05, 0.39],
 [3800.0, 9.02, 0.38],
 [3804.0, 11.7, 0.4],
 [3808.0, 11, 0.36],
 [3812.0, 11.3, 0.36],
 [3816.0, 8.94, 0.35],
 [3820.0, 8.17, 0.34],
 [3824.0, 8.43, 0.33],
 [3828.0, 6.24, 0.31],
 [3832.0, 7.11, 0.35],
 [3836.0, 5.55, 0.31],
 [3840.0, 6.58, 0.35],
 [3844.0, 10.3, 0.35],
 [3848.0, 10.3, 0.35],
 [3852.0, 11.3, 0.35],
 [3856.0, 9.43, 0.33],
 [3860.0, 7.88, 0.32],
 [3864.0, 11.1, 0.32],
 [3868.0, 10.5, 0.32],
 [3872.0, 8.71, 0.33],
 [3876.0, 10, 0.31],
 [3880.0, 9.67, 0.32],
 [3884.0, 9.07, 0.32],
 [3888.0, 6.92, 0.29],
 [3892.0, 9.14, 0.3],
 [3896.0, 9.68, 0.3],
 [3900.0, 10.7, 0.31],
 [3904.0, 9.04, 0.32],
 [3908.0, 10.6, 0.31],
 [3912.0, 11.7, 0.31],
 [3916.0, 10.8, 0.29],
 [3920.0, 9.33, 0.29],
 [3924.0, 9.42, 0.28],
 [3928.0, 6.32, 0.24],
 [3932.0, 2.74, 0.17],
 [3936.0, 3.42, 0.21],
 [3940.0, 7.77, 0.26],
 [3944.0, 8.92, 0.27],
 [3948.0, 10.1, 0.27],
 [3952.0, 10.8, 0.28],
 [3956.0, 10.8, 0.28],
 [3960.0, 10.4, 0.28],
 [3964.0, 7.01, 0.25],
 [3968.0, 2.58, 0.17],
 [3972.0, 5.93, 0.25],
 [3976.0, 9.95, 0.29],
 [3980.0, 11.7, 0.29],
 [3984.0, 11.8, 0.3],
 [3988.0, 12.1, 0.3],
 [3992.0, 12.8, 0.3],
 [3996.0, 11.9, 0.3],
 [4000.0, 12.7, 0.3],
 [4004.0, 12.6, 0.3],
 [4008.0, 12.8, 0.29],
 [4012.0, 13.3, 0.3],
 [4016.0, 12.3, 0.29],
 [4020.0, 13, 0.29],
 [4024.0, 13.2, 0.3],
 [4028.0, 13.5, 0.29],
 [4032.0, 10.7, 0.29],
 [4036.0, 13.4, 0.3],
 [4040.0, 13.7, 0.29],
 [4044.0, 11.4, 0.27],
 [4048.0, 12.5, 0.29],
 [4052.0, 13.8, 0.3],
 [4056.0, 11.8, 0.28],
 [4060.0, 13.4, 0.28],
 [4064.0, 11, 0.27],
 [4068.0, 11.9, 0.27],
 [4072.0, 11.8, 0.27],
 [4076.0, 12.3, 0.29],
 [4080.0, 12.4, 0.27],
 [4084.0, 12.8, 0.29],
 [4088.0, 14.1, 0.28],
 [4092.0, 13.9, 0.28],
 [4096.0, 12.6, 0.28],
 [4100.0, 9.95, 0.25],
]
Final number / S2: 1.5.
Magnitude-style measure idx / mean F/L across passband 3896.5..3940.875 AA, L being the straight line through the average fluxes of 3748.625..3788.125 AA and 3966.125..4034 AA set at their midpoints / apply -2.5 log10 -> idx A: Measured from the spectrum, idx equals 0.267 mag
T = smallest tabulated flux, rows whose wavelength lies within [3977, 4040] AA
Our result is 10.7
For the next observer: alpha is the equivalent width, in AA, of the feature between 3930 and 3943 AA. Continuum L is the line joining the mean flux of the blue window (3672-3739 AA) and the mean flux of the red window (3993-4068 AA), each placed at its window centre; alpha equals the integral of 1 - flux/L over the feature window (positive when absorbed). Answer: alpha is 7.32 AA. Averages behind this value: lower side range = 8.32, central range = 4.97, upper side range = 12.6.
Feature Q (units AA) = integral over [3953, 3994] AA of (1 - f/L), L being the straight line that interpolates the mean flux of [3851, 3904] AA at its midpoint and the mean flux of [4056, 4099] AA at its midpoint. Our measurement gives 5.3 AA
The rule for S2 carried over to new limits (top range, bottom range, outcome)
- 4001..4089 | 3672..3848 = 1.66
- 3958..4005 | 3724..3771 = 1.41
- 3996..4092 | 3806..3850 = 1.65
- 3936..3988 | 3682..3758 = 1.22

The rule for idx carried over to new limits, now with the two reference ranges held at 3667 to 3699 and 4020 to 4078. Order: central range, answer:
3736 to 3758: 0.18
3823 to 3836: 0.44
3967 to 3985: 0.35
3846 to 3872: 0.07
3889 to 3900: 0.16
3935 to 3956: 0.30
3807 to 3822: 0.04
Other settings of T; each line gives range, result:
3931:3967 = 2.74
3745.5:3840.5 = 5.55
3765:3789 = 8.37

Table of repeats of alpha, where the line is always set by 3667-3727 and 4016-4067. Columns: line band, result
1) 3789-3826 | 0.94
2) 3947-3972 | 7.07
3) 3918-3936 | 7.52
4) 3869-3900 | 4.64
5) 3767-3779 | -0.50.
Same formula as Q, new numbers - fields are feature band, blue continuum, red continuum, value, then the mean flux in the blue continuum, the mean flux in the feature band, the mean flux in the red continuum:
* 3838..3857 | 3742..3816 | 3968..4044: 1.3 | 9.61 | 9.59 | 11.8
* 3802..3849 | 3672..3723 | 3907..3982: -1.6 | 8.57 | 8.77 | 8.41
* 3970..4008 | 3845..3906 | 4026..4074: 0.3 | 9.57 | 11.4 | 12.4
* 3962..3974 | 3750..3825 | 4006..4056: 6.8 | 9.77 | 5.17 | 12.8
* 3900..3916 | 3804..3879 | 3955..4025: -1.0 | 9.13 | 10.5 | 10.9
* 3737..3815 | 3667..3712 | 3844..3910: -3.5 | 8.69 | 9.55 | 9.65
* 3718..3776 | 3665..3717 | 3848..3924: 5.8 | 8.81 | 8.18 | 9.76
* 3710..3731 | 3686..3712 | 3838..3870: 0.5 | 8.71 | 8.65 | 9.67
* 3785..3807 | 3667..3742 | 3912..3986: -4.0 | 8.44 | 9.97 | 8.41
